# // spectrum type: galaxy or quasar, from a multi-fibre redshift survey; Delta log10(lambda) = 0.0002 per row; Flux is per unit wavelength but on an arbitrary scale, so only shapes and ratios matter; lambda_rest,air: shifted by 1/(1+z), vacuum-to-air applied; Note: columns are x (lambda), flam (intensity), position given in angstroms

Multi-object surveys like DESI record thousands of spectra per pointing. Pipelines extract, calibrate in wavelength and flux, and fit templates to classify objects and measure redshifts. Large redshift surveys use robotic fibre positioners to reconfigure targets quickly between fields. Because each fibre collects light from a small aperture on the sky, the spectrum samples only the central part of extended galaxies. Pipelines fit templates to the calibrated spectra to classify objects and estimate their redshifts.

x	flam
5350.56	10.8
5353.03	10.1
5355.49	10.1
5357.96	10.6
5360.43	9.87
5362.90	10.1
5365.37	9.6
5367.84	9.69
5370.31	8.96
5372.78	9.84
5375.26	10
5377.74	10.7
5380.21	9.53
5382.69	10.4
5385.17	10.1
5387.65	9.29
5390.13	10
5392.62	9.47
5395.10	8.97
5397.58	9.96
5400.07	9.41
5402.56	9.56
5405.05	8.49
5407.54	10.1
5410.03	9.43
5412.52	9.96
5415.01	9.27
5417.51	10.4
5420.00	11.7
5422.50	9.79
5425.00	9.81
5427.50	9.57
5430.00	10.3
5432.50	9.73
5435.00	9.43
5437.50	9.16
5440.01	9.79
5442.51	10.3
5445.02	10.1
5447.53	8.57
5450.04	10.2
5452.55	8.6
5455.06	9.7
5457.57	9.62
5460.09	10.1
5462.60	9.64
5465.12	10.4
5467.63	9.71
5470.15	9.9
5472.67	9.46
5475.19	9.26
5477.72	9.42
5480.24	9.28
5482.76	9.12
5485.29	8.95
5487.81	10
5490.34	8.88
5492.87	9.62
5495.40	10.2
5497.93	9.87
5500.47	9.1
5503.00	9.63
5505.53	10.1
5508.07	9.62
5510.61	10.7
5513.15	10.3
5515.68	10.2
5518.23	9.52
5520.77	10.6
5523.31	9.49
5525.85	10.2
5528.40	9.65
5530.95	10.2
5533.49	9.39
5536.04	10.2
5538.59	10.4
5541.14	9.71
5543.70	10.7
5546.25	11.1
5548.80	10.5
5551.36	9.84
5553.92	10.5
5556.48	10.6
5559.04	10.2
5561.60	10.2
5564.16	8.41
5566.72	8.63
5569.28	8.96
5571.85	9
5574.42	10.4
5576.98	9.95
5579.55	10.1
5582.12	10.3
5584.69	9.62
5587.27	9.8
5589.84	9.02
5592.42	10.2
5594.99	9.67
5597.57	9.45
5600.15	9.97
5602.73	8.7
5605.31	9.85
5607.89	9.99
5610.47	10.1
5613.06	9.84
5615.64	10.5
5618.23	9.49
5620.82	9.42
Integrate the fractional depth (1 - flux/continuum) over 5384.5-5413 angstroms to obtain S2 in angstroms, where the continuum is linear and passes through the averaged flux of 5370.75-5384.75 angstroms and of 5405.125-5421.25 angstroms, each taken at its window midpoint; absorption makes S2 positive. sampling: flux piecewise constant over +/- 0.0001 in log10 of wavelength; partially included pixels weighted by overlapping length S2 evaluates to 1.38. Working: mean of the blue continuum 10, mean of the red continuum 10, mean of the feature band 9.54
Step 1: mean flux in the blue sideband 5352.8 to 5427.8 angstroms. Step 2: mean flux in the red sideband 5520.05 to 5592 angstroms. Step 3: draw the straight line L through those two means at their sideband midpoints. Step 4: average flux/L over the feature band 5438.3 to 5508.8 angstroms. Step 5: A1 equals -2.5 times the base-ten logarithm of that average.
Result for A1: 0.03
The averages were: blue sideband 9.83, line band 9.61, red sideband 9.91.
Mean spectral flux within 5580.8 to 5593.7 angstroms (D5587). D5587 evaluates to 9.78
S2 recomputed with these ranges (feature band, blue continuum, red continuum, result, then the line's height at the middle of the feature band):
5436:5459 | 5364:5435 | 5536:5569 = 0.7 angstroms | 9.86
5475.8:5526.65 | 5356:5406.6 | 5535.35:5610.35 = 0.4 angstroms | 9.81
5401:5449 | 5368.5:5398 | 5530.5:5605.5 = 0.1 angstroms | 9.78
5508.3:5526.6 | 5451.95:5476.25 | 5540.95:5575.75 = -0.6 angstroms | 9.81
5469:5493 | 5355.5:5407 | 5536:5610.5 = 1.0 angstroms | 9.8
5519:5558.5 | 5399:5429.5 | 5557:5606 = -2.2 angstroms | 9.66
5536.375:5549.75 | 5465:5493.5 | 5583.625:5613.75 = -1.2 angstroms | 9.58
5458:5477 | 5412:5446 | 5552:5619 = 0.3 angstroms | 9.9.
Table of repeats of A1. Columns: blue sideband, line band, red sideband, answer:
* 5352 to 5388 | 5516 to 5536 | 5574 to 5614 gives -0.007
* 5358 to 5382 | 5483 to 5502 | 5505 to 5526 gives 0.061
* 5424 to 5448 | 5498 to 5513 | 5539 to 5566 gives 0.012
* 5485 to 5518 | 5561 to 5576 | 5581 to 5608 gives 0.053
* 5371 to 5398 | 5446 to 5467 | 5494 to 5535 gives 0.029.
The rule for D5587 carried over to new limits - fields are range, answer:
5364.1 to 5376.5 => 9.62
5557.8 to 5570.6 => 9.28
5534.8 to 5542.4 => 10.1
